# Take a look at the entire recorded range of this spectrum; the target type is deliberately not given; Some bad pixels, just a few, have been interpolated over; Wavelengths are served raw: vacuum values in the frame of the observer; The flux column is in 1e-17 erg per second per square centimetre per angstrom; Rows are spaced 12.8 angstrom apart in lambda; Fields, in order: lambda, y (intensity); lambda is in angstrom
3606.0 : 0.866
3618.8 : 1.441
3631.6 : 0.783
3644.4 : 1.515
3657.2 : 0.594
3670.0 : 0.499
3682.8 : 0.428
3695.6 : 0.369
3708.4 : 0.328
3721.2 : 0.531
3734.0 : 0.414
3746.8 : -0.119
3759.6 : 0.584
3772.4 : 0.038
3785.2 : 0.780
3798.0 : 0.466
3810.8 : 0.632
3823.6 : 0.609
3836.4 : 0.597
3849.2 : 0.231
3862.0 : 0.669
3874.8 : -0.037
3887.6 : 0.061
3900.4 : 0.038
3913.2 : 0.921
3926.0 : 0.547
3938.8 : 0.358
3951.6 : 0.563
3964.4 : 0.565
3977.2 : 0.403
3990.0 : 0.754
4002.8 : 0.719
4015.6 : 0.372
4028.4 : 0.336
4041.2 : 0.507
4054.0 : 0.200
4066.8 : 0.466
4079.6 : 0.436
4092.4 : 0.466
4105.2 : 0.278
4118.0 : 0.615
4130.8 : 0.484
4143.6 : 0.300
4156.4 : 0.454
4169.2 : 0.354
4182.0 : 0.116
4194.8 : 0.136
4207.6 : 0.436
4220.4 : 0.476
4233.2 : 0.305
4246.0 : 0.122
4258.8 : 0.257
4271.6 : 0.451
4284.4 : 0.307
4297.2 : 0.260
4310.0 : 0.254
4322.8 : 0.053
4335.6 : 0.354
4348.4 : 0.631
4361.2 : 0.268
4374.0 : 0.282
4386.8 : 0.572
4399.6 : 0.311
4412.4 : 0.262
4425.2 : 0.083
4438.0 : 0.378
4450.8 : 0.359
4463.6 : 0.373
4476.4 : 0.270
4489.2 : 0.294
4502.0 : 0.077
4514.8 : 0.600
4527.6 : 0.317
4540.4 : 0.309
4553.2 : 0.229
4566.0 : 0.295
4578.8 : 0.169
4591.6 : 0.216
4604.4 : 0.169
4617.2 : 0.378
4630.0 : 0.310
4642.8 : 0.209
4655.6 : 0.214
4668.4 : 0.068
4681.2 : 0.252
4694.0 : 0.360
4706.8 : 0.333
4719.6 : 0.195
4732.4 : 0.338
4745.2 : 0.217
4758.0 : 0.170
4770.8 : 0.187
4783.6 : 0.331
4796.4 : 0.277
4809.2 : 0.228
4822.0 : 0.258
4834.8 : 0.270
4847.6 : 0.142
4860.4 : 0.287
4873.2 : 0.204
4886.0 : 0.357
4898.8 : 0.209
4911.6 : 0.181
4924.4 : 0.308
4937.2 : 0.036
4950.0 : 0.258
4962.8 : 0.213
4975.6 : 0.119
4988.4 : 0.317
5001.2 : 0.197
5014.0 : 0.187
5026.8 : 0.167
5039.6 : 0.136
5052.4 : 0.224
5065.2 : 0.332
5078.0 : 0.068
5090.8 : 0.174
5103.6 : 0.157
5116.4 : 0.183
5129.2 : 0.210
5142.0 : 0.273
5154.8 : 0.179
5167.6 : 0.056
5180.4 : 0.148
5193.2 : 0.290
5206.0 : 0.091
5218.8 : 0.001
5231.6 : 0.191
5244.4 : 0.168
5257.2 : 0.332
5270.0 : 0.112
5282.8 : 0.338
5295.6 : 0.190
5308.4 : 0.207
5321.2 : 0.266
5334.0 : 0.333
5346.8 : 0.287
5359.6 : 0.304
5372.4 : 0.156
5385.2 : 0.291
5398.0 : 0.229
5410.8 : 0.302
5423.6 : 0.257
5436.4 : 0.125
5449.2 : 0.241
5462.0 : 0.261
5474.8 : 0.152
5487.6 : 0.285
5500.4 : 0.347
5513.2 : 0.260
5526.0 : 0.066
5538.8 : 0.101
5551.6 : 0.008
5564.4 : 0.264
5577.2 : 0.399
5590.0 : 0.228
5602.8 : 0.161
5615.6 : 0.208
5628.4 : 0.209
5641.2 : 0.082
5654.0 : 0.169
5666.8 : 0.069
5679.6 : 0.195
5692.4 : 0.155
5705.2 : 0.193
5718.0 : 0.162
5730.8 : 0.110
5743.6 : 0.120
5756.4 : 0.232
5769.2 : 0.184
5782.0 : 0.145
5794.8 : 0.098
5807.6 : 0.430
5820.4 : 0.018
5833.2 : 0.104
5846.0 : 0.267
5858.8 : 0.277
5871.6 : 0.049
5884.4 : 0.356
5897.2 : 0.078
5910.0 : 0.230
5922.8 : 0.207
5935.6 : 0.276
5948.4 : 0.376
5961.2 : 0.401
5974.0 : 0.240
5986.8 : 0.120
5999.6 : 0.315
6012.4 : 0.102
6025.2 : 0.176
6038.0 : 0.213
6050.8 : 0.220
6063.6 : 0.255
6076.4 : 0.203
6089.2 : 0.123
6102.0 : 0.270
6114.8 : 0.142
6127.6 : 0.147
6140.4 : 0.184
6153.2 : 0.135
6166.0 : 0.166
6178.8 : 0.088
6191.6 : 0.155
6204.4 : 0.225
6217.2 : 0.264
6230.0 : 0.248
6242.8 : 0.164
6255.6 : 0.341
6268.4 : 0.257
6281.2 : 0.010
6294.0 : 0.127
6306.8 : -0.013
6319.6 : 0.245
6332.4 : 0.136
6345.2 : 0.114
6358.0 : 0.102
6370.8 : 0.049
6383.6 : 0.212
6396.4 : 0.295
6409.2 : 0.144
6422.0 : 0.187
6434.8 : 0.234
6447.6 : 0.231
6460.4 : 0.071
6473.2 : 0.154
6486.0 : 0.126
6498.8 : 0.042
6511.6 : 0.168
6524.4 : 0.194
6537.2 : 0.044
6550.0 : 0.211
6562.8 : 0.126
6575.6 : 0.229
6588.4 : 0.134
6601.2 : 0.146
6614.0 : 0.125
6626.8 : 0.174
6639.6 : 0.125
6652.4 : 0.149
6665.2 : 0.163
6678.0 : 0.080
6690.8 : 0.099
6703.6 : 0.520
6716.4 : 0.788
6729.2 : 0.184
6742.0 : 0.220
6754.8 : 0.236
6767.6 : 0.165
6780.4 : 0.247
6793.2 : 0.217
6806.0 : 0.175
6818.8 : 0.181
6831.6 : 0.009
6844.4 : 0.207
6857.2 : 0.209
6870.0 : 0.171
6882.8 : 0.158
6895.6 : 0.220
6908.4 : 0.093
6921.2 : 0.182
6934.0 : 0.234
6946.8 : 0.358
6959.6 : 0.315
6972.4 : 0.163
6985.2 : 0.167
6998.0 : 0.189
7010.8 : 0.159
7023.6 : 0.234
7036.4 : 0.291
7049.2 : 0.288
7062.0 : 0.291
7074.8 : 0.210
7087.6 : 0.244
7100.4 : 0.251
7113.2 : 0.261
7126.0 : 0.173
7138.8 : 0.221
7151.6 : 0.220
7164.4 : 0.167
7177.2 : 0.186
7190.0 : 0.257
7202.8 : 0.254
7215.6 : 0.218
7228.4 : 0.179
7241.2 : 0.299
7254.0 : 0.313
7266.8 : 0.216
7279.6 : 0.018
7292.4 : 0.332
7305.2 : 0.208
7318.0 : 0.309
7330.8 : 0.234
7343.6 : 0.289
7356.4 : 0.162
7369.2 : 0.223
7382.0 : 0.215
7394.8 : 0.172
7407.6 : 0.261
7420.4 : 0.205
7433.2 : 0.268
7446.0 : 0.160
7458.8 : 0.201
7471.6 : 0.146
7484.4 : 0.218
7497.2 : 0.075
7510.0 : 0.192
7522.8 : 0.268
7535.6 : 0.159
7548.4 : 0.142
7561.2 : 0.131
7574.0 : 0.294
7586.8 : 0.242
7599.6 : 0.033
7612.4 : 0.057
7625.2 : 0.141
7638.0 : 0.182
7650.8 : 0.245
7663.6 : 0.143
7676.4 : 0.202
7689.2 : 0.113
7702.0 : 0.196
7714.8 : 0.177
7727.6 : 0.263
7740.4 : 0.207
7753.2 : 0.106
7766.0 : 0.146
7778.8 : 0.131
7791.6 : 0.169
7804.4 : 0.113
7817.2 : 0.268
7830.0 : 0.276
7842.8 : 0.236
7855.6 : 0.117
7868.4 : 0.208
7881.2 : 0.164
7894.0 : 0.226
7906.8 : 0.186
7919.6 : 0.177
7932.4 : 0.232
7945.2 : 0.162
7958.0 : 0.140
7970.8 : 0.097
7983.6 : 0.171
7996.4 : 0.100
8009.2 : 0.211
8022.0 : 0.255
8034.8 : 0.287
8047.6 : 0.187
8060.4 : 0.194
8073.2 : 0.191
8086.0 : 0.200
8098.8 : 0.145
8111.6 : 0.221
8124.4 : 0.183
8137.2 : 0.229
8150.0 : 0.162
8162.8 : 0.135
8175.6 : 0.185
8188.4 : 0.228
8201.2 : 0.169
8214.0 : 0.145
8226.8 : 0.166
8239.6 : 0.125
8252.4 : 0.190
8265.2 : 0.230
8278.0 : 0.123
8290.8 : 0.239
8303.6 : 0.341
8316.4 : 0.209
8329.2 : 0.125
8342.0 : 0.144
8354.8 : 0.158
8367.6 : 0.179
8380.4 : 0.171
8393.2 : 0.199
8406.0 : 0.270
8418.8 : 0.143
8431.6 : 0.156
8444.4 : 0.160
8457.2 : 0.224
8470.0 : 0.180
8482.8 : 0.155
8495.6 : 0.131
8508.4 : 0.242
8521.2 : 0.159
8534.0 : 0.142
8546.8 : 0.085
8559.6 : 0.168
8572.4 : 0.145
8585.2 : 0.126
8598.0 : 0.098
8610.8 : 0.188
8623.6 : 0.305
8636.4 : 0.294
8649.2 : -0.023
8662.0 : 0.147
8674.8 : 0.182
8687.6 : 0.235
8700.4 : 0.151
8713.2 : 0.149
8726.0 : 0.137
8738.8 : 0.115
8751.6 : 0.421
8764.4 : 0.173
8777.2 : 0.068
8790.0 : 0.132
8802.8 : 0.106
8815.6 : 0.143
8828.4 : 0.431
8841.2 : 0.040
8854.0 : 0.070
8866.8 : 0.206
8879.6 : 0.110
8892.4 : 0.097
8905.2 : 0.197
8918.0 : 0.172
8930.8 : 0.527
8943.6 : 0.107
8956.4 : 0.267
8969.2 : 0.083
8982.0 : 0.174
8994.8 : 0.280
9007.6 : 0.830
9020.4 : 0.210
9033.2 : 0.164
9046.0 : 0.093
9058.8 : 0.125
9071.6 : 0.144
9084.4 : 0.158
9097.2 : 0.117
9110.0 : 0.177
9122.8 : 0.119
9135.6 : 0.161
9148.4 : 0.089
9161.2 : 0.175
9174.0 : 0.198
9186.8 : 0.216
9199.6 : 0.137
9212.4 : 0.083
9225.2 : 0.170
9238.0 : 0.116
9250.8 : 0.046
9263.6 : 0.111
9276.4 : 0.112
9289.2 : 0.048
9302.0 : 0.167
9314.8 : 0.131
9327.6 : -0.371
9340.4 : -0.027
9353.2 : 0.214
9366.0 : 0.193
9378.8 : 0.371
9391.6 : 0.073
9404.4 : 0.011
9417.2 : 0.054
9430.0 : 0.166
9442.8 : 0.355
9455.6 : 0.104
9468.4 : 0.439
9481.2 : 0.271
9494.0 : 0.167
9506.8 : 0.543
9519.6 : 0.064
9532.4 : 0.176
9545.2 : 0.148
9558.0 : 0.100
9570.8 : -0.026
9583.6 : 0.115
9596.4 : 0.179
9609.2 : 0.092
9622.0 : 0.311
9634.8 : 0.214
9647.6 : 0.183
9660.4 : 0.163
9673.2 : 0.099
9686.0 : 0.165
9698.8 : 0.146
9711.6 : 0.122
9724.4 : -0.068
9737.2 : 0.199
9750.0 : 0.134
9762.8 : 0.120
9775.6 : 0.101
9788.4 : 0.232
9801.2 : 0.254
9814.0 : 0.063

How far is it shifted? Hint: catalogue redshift 0.799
